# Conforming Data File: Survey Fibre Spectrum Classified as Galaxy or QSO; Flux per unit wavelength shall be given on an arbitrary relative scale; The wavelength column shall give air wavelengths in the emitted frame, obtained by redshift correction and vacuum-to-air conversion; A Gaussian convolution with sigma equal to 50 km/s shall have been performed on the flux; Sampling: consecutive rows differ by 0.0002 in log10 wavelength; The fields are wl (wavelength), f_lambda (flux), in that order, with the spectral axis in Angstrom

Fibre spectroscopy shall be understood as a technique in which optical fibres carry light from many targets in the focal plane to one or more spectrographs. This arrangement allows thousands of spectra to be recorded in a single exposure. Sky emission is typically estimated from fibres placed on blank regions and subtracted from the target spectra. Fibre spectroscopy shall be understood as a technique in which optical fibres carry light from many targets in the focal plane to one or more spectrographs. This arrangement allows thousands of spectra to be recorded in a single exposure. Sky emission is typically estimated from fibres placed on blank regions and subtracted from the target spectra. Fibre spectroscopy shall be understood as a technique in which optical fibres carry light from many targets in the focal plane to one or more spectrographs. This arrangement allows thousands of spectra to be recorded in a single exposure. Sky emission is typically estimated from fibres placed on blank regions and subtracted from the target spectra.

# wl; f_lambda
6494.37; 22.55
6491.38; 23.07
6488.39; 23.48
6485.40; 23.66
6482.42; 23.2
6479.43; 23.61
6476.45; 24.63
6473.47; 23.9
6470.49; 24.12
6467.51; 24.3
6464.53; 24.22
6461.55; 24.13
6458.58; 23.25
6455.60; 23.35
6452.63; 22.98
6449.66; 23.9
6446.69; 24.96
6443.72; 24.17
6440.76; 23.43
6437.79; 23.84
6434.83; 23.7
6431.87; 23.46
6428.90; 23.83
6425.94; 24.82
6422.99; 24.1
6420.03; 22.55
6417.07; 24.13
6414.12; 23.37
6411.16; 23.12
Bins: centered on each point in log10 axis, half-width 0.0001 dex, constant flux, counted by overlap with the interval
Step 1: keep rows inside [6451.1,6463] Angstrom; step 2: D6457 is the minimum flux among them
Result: 22.98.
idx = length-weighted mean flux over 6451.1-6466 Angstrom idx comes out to 23.6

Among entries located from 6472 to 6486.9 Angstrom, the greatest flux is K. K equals 24.63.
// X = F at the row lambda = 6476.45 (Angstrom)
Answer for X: 24.63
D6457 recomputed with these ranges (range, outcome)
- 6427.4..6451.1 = 23.43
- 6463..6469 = 24.22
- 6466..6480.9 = 23.61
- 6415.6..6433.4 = 22.55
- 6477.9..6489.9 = 23.2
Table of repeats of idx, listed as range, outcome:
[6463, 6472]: 24.2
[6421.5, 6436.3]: 24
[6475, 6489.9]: 23.7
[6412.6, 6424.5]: 23.5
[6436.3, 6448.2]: 24.1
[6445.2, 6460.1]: 23.7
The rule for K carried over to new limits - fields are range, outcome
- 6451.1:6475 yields 24.3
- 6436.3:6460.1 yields 24.96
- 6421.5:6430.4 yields 24.82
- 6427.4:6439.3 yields 23.84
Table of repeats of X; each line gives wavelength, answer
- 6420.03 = 22.55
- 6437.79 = 23.84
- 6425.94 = 24.82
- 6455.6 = 23.35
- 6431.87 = 23.46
